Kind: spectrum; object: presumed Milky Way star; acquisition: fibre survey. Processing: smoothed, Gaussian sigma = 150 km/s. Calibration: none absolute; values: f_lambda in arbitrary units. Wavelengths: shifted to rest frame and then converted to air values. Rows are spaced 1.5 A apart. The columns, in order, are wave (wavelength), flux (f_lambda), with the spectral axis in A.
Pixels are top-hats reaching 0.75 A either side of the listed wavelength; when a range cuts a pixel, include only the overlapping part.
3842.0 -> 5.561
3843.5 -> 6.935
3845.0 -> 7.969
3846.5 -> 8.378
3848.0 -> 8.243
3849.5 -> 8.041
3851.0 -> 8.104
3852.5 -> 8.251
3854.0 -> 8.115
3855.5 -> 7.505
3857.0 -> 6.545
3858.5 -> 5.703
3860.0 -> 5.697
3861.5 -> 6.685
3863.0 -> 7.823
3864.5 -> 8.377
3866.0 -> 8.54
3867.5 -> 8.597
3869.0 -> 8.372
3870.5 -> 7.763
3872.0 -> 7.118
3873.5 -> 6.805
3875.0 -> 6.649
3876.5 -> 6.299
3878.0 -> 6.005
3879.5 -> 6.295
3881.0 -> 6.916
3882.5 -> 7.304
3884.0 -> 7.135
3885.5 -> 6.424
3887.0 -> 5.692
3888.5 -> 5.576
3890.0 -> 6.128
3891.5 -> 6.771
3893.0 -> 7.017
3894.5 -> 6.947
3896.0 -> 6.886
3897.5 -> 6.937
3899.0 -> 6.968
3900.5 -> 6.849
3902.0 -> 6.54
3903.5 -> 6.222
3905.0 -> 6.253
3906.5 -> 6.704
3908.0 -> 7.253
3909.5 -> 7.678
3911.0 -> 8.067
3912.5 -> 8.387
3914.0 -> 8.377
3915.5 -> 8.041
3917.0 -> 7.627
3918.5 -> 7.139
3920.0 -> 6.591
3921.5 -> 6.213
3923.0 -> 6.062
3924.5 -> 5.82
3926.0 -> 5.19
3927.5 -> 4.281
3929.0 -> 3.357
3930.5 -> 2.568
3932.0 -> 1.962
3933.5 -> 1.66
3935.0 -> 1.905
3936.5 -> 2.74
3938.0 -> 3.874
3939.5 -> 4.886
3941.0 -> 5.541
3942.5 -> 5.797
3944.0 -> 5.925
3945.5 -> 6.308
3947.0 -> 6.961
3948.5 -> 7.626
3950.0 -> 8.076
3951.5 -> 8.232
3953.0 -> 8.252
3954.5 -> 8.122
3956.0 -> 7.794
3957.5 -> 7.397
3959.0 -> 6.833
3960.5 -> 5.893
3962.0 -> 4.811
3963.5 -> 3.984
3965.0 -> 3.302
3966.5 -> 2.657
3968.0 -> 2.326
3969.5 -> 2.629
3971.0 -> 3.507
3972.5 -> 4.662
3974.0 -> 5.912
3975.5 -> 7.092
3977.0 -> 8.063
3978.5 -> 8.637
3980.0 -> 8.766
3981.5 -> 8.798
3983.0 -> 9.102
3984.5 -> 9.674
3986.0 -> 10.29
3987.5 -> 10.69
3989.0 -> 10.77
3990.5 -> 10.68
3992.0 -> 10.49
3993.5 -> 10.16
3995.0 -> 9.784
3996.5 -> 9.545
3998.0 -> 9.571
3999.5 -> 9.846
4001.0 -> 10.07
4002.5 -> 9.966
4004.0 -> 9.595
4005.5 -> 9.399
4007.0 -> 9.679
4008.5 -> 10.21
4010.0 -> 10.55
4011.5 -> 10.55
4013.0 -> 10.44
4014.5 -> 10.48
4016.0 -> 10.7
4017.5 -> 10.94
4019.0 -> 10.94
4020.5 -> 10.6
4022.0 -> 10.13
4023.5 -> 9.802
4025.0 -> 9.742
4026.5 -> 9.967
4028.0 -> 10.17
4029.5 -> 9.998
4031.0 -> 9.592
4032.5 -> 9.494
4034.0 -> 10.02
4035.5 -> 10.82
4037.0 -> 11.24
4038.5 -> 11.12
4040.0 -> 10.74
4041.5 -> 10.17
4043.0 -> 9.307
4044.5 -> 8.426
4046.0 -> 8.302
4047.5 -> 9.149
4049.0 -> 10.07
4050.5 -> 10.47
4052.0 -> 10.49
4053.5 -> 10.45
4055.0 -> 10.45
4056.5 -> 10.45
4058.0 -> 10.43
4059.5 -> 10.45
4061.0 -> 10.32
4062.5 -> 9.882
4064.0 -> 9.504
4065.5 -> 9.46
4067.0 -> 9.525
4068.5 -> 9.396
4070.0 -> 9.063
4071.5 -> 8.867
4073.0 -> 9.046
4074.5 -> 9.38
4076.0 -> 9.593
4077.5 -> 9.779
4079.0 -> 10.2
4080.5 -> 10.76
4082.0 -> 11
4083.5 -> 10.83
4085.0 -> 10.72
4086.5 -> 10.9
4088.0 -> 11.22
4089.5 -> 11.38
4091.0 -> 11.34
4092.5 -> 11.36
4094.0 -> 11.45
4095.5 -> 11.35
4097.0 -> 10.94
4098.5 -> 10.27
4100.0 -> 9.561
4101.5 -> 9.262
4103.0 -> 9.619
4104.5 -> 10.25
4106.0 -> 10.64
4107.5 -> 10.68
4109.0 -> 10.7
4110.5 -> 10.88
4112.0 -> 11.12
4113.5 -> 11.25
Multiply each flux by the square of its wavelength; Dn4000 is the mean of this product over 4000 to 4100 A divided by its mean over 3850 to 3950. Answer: 1.7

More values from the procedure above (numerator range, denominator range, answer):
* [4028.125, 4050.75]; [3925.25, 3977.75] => 2.01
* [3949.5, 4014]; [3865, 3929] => 1.24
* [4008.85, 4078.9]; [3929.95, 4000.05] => 1.55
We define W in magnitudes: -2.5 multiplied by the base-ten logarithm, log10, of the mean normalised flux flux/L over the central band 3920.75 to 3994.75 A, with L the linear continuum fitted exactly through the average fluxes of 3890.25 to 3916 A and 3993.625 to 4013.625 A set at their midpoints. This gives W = 0.365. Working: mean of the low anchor 7.14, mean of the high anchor 9.94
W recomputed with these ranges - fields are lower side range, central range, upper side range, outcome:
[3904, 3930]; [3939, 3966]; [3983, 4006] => 0.26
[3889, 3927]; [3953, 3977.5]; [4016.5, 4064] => 0.47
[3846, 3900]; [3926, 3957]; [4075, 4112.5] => 0.48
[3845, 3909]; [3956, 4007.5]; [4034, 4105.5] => 0.14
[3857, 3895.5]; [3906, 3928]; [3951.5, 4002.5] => 0.04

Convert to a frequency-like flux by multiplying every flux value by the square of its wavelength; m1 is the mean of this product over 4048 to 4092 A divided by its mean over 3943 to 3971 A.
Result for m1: 1.8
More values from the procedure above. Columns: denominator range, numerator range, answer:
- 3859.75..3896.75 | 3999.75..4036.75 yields 1.57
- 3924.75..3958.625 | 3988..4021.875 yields 1.95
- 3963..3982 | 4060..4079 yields 1.85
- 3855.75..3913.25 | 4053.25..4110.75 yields 1.63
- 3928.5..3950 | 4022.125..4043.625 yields 2.36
